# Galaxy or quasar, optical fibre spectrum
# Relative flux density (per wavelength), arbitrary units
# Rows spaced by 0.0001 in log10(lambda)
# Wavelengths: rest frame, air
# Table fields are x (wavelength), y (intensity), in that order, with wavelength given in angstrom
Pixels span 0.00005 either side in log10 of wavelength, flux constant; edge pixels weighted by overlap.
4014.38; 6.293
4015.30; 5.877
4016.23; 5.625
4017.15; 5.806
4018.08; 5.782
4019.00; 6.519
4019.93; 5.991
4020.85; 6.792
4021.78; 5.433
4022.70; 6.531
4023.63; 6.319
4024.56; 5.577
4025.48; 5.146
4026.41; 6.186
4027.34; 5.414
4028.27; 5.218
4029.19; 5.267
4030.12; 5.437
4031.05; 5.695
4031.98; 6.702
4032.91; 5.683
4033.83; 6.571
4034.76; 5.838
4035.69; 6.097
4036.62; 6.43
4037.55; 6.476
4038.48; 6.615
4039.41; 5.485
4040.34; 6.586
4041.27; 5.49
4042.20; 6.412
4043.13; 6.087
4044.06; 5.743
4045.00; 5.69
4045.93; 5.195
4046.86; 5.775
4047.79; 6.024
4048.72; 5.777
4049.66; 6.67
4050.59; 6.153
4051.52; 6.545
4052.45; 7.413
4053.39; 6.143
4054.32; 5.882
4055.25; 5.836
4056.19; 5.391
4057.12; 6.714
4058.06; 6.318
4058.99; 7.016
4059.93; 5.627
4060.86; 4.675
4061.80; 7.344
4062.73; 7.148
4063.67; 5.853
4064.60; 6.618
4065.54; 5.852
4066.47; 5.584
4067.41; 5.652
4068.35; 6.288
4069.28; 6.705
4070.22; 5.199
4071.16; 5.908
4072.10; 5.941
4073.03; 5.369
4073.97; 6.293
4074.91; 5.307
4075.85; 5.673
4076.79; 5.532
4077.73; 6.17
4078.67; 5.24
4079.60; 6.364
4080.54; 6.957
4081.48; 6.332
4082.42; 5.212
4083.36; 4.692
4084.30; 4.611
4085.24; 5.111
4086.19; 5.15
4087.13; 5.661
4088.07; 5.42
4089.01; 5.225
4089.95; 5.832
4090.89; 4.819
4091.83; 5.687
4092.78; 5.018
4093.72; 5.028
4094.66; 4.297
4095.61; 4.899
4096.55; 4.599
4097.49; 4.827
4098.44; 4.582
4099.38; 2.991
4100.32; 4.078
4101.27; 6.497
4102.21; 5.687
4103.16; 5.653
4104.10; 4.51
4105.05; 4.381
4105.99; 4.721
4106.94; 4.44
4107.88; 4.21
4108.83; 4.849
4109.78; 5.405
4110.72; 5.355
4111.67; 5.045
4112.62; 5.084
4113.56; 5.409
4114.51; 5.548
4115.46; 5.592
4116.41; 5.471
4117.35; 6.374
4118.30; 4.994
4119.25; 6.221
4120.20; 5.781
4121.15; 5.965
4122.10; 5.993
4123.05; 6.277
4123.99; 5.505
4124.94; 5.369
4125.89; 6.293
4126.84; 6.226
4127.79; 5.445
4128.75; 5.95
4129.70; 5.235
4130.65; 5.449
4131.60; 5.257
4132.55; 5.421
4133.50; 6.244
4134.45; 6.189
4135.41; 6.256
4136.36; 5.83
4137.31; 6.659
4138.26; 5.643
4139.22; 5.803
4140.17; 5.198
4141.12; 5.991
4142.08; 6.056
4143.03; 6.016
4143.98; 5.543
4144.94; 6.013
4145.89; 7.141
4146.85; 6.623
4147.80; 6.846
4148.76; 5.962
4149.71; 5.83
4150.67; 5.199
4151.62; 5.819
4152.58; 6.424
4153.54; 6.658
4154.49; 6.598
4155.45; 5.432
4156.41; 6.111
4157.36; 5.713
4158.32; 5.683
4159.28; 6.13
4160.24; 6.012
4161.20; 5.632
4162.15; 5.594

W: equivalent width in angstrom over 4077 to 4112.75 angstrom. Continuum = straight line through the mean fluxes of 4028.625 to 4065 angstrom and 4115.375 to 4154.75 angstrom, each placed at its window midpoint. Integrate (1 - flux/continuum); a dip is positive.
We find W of 5.31 angstrom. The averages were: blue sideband 6.11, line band 5.12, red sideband 5.94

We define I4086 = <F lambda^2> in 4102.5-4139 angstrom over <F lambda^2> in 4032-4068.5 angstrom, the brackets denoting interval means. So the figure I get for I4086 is 0.94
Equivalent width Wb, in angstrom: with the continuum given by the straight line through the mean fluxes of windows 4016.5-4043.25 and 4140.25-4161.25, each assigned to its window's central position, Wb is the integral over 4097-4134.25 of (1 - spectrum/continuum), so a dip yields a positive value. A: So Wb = 4.2 angstrom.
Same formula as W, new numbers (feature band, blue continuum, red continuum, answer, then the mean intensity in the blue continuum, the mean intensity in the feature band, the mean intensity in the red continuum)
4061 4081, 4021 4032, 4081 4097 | -2.6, 5.73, 6.03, 5.15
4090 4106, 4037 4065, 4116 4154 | 3.1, 6.16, 4.87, 5.93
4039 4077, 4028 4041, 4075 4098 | -2.1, 6.01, 6.03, 5.34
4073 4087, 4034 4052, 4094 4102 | -1.4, 6.07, 5.61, 4.64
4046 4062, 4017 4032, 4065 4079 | -0.9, 5.85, 6.15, 5.79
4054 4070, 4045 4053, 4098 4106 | -0.8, 6.17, 6.14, 4.8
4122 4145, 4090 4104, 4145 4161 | -0.5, 4.92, 5.83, 6.12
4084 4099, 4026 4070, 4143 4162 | 2.5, 6.07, 5.04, 6.06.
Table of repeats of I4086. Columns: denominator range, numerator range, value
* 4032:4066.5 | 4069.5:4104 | 0.88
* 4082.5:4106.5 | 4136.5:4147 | 1.25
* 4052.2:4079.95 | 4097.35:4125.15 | 0.89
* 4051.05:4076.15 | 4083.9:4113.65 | 0.83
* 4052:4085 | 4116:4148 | 1.02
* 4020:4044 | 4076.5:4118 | 0.90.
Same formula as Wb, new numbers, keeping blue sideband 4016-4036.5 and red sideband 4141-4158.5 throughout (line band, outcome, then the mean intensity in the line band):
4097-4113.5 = 3.2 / 4.86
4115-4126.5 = 0.4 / 5.83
